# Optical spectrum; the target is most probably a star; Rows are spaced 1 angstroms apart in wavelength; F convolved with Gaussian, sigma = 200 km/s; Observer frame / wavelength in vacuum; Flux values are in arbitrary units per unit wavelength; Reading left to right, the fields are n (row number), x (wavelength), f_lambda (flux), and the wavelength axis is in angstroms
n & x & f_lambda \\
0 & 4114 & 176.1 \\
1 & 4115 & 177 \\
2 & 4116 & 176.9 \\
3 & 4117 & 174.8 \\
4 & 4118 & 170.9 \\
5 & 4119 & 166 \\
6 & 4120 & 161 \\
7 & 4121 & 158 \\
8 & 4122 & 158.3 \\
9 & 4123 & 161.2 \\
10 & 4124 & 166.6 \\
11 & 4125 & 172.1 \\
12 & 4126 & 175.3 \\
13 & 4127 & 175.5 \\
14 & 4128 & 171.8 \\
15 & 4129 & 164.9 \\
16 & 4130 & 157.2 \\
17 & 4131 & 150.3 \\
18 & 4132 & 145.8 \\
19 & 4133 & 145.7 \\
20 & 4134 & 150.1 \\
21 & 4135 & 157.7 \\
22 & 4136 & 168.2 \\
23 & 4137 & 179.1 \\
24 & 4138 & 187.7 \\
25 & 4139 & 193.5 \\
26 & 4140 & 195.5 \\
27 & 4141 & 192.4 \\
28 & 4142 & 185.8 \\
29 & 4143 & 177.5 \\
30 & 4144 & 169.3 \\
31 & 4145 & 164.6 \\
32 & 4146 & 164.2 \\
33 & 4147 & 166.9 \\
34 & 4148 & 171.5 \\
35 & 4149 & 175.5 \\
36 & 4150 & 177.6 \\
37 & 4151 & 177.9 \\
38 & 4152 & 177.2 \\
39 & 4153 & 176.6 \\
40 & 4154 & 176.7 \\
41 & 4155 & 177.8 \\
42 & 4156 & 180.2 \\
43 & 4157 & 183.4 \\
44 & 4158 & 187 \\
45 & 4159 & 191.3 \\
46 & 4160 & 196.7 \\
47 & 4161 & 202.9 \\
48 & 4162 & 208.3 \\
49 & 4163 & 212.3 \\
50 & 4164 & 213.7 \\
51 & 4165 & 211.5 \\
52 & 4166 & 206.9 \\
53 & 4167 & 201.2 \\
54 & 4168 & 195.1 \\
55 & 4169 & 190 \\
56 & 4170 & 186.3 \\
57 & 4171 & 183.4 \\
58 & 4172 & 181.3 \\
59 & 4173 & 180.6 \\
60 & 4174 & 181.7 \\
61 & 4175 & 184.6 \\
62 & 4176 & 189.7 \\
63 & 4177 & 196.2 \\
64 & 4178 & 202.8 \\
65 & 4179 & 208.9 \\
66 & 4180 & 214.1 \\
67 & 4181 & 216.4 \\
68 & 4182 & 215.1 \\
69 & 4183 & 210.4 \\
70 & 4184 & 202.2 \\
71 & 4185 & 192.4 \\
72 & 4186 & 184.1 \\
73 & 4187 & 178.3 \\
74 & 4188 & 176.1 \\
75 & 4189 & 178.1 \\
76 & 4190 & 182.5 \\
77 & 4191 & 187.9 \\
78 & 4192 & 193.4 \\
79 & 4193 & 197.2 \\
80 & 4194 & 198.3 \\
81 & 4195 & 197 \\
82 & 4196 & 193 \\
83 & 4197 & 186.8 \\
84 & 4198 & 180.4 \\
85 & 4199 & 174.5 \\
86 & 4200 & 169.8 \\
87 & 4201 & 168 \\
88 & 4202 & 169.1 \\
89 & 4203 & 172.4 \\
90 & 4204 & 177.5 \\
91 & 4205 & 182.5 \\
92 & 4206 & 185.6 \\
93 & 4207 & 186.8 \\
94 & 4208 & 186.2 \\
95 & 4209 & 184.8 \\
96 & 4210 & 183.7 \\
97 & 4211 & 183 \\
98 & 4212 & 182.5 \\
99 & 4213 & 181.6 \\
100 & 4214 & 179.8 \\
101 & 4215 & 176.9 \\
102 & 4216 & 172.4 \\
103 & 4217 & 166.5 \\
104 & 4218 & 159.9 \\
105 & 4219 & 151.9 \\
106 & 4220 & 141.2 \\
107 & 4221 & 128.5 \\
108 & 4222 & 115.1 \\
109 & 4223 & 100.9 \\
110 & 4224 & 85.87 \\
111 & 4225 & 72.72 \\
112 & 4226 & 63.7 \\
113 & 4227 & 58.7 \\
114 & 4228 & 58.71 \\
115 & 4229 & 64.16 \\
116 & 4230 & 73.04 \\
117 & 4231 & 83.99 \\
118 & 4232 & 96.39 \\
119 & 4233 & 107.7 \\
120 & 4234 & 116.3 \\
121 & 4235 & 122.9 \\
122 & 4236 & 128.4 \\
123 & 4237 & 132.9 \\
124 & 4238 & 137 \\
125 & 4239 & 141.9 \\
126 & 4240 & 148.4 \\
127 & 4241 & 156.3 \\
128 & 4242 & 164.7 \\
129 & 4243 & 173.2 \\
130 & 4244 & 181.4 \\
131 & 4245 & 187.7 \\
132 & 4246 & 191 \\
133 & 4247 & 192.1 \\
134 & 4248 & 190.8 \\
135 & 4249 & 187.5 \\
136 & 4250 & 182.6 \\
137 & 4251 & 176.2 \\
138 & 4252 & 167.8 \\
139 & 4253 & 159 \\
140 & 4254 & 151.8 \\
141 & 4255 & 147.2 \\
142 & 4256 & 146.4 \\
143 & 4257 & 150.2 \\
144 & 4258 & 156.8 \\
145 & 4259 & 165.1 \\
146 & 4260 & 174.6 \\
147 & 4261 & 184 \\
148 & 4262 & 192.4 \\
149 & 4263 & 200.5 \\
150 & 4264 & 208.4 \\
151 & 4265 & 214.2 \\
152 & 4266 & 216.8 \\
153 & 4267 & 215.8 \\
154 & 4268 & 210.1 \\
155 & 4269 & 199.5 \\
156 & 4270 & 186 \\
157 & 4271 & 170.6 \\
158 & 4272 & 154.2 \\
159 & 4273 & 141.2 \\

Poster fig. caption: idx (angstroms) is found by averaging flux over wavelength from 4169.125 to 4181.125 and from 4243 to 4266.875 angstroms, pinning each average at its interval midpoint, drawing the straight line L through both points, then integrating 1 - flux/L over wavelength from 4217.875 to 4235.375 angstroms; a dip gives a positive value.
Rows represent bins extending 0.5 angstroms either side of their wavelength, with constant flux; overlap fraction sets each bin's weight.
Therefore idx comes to 8.1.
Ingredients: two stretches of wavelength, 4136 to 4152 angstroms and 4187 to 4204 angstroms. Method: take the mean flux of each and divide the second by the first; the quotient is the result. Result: 1.0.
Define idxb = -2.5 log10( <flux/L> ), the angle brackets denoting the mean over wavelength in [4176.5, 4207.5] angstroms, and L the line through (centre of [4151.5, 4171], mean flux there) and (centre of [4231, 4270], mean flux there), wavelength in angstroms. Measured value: -0.03 mag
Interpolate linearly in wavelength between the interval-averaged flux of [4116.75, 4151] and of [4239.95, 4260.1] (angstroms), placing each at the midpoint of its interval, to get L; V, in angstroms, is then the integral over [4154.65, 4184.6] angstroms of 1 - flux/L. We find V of -4.92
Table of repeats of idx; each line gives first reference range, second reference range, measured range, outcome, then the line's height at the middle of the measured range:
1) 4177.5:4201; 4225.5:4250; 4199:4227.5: 1.9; 163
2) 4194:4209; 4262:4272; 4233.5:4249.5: 2.8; 192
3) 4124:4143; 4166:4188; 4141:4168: -0.6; 182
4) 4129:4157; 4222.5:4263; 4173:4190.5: -3.8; 160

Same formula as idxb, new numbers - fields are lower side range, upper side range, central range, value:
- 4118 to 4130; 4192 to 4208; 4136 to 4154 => -0.045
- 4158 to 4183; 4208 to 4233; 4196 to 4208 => -0.158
